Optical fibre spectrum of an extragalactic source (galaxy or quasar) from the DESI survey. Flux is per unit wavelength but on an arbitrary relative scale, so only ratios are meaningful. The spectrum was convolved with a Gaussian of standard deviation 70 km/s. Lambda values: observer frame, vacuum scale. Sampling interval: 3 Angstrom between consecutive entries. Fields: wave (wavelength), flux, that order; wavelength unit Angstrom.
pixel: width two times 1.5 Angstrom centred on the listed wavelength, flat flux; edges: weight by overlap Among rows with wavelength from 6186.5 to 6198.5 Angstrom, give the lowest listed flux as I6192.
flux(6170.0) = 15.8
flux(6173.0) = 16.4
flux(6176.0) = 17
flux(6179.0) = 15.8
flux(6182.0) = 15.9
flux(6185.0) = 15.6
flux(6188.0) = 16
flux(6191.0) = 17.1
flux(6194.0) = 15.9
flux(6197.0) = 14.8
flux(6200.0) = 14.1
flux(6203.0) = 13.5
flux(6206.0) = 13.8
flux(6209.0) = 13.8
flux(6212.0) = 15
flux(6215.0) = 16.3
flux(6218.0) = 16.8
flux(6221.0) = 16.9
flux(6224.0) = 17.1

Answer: 14.8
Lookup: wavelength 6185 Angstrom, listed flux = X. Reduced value 15.6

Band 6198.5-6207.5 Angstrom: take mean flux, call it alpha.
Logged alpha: 13.8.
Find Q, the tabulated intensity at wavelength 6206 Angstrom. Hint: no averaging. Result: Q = 13.8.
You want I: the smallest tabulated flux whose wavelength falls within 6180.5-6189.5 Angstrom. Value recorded 15.6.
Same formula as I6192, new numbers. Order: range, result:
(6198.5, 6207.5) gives 13.5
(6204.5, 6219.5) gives 13.8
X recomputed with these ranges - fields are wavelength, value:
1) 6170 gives 15.8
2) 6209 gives 13.8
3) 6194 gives 15.9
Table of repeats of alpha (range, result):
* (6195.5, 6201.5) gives 14.5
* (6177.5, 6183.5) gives 15.9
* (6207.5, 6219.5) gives 15.5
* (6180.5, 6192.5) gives 16.2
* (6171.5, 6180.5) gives 16.4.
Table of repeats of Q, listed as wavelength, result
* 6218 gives 16.8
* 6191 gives 17.1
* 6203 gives 13.5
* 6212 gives 15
